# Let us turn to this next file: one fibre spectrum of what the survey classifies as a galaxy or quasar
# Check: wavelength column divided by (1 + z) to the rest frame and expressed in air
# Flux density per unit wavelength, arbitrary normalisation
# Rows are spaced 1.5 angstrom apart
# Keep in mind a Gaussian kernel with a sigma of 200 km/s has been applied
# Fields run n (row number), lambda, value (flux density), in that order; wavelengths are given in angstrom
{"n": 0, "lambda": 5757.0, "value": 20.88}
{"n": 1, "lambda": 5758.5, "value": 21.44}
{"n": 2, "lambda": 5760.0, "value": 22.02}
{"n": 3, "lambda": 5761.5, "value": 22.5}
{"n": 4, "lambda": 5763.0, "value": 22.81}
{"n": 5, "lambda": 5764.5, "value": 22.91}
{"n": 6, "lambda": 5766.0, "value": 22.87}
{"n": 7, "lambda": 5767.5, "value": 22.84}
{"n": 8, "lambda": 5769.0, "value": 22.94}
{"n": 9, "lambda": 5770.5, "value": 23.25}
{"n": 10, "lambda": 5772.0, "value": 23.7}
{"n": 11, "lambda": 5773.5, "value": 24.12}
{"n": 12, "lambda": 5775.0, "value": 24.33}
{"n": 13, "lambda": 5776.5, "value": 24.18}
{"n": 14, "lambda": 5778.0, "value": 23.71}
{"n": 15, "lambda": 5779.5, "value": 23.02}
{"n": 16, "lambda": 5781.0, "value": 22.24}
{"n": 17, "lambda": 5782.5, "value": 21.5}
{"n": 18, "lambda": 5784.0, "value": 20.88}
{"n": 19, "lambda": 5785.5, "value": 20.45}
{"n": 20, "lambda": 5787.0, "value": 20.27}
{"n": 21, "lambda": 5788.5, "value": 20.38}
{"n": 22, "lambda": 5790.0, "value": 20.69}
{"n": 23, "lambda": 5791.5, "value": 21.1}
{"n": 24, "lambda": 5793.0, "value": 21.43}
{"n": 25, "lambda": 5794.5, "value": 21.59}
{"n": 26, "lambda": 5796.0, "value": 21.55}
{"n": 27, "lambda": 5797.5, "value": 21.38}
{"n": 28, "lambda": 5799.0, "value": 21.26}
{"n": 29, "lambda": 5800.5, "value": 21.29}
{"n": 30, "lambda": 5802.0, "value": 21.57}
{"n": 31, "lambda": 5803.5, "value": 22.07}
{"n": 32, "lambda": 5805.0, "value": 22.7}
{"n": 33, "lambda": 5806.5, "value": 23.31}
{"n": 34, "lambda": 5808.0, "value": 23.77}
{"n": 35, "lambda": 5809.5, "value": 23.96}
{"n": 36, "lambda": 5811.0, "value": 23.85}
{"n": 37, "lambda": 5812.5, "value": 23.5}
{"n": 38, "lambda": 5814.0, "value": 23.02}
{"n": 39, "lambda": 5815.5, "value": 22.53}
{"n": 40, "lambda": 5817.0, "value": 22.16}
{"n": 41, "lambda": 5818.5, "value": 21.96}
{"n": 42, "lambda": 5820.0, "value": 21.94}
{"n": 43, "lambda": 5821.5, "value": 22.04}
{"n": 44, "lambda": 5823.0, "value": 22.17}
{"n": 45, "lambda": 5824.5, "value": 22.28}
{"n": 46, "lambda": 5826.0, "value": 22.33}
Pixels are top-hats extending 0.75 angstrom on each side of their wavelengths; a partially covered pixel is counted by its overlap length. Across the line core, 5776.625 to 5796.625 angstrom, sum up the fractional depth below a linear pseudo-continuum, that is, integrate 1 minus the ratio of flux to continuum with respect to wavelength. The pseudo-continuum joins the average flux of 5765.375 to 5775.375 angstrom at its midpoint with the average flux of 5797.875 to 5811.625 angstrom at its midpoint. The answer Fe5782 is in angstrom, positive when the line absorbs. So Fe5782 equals 1.3 angstrom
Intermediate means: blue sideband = 23.4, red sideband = 22.6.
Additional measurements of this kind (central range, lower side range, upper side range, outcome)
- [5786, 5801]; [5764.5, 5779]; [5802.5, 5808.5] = 1.3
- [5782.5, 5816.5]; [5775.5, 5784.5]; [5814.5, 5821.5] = 0.7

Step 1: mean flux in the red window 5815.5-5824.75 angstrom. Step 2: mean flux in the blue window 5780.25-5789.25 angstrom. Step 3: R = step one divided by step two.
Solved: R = 1.06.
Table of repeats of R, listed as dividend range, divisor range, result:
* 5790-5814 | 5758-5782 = 0.97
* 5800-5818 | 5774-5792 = 1.04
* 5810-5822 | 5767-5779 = 0.96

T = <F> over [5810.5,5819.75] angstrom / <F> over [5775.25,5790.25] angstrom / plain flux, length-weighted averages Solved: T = 1.04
